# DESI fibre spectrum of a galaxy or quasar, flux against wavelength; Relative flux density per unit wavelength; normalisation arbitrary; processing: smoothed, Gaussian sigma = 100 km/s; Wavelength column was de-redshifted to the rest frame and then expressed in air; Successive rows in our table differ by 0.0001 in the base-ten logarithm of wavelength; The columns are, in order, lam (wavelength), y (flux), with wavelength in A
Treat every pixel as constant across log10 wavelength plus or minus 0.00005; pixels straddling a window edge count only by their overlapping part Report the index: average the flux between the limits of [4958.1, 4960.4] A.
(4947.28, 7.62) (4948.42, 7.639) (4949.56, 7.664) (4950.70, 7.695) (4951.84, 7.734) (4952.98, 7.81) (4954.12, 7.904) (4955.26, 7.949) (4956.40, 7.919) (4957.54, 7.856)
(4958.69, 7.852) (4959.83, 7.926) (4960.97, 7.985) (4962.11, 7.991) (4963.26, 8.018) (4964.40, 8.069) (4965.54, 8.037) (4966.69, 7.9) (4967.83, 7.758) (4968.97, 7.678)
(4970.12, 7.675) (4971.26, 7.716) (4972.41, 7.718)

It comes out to 7.87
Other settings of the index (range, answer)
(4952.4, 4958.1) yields 7.89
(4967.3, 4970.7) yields 7.71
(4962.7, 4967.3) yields 8.01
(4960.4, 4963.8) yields 7.99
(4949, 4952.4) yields 7.7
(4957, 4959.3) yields 7.83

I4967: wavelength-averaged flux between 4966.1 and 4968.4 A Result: 7.83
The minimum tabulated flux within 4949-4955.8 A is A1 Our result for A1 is 7.664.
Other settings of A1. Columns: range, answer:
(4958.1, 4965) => 7.852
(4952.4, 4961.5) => 7.81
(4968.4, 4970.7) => 7.675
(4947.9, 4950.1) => 7.639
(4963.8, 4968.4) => 7.758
